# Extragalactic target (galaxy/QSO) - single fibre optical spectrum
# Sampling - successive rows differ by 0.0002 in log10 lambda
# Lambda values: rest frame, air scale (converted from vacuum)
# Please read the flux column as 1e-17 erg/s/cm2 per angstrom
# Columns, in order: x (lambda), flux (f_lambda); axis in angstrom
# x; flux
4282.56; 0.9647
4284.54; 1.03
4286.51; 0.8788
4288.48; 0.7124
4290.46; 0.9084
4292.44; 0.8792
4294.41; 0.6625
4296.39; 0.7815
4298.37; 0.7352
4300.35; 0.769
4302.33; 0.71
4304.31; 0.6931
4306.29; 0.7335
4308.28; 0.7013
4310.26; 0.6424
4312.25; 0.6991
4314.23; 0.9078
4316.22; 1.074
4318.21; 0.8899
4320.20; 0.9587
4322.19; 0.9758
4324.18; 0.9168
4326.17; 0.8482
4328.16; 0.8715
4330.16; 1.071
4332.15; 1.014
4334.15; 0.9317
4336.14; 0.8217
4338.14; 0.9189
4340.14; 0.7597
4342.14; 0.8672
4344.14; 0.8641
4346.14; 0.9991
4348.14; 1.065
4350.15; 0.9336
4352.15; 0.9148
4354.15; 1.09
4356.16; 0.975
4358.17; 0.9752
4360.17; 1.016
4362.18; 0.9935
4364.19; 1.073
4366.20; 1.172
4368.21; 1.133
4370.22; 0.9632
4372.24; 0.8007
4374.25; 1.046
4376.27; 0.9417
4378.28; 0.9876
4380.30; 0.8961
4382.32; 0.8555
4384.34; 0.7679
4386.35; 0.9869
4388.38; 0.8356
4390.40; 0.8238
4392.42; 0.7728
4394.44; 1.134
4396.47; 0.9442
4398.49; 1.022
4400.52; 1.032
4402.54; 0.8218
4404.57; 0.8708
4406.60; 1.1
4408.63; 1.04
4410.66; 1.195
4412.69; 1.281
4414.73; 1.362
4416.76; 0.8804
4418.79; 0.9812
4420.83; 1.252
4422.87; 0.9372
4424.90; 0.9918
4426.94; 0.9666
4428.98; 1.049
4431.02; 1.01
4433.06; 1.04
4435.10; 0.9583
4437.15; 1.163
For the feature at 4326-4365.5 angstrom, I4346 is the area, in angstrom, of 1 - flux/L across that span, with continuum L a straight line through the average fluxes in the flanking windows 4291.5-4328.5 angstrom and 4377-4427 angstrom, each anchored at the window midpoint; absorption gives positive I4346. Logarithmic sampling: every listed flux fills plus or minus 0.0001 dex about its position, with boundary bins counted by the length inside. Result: -3.2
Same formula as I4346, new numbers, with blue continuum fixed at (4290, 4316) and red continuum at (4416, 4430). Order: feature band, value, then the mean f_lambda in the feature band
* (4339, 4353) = -1.0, 0.915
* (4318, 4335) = -2.8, 0.944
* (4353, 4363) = -1.5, 1.01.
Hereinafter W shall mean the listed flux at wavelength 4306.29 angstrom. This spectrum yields 0.7335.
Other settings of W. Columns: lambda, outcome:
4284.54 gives 1.03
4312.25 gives 0.6991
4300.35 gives 0.769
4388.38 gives 0.8356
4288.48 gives 0.7124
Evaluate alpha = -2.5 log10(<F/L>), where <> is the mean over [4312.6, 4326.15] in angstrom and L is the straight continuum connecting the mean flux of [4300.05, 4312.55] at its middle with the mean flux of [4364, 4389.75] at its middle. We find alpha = -0.24 mag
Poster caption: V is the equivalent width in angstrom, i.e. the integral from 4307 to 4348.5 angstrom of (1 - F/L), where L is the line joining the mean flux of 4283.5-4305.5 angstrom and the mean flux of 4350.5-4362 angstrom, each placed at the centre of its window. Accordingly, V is 0.5 angstrom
